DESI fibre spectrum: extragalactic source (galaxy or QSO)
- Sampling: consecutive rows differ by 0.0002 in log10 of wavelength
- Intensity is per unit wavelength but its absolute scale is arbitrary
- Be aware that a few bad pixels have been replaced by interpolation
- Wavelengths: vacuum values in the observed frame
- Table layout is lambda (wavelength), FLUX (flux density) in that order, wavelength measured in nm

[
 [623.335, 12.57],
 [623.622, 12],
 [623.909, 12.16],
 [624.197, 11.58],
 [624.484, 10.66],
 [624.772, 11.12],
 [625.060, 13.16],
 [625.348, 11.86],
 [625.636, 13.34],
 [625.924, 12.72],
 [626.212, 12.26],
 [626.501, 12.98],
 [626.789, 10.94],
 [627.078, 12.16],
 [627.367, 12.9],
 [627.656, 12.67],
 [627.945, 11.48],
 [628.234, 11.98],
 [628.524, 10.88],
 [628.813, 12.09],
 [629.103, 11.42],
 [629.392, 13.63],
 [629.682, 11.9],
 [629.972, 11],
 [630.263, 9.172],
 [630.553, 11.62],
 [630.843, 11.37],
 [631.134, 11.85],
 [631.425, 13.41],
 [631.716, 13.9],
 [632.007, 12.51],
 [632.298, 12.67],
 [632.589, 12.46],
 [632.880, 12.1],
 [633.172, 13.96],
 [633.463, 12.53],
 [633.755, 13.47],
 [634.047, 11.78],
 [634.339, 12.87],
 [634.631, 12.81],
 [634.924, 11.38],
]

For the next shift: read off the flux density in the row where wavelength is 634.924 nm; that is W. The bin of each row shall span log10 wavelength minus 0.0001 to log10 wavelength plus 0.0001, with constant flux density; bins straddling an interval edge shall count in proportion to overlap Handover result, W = 11.38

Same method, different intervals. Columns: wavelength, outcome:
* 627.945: 11.48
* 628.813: 12.09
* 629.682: 11.9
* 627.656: 12.67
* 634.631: 12.81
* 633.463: 12.53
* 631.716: 13.9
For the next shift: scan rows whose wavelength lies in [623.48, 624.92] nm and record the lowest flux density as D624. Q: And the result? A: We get 10.66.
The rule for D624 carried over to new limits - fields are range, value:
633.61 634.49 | 11.78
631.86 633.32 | 12.1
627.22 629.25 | 10.88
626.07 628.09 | 10.94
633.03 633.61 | 12.53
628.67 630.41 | 9.172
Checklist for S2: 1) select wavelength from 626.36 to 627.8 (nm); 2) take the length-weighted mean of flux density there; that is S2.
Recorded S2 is 12.3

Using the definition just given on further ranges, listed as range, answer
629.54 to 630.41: 10.7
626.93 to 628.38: 12.2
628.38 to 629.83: 12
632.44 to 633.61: 12.8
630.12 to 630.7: 10.4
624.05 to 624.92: 11.1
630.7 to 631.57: 12.2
